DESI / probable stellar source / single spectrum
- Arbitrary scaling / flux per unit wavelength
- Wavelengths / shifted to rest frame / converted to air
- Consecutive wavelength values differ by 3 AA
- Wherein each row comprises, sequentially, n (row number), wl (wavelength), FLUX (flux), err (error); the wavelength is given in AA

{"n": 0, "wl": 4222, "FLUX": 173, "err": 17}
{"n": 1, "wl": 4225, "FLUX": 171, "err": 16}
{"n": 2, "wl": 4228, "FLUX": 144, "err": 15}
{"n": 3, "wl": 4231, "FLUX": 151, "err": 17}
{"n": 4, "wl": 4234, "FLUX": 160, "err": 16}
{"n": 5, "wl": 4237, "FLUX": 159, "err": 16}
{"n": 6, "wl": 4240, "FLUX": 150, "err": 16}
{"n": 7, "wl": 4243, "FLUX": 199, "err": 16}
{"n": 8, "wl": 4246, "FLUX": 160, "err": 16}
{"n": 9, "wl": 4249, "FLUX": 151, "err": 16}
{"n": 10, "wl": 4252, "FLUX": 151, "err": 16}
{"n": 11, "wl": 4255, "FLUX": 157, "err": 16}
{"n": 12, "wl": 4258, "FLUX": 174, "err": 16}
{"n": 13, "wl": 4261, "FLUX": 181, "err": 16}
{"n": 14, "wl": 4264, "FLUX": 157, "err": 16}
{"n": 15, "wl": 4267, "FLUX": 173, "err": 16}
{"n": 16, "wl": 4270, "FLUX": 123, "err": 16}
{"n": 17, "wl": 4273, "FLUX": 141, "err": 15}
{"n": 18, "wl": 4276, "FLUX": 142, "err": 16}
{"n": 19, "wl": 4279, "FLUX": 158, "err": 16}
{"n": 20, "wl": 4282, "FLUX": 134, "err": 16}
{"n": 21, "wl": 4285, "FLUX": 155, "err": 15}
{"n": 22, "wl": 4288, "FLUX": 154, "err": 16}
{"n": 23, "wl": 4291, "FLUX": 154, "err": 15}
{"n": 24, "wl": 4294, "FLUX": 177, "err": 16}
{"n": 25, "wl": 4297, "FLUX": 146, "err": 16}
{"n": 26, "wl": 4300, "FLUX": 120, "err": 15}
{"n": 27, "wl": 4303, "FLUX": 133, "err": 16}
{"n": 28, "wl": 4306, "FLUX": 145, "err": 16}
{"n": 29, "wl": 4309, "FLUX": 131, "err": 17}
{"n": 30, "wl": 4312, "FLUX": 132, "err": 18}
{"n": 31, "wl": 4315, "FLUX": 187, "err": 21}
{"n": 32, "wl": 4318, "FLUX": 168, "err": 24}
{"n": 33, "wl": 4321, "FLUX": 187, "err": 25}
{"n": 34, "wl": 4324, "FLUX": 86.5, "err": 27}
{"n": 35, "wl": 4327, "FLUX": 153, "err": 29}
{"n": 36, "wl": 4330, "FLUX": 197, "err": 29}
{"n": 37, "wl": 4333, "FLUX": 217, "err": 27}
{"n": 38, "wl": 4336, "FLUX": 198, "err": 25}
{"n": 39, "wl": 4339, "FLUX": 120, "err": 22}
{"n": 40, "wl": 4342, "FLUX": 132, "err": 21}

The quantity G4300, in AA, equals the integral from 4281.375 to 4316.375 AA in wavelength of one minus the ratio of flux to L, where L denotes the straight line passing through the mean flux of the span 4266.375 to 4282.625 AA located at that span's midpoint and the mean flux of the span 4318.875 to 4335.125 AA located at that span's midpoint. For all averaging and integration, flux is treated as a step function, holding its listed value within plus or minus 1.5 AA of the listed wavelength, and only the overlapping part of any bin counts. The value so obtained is 1.8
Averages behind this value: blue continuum 144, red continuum 169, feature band 148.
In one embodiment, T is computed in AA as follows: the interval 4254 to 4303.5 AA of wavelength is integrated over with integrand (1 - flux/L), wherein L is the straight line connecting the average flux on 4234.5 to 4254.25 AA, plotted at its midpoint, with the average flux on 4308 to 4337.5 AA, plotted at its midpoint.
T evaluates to 3.5 AA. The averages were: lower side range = 161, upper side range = 166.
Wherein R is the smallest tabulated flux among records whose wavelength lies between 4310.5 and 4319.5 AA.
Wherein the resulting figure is 132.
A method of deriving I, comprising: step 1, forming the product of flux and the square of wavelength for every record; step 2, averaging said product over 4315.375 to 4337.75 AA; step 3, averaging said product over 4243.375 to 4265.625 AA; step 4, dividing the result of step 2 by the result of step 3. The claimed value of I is 1.1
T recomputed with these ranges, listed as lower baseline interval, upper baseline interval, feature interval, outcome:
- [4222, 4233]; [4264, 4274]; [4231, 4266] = -2.4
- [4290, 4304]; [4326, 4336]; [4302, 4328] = 3.5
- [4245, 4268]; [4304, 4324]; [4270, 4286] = 1.5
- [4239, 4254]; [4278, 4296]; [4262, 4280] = 0.9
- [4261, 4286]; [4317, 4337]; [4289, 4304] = 1.2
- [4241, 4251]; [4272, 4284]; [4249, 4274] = -0.1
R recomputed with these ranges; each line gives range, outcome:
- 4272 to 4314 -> 120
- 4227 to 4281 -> 123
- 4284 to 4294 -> 154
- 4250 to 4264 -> 151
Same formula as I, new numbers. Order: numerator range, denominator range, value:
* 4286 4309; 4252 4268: 0.89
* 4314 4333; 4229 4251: 1.08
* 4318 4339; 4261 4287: 1.16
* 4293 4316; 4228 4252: 0.93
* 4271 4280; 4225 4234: 0.97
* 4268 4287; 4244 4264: 0.89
